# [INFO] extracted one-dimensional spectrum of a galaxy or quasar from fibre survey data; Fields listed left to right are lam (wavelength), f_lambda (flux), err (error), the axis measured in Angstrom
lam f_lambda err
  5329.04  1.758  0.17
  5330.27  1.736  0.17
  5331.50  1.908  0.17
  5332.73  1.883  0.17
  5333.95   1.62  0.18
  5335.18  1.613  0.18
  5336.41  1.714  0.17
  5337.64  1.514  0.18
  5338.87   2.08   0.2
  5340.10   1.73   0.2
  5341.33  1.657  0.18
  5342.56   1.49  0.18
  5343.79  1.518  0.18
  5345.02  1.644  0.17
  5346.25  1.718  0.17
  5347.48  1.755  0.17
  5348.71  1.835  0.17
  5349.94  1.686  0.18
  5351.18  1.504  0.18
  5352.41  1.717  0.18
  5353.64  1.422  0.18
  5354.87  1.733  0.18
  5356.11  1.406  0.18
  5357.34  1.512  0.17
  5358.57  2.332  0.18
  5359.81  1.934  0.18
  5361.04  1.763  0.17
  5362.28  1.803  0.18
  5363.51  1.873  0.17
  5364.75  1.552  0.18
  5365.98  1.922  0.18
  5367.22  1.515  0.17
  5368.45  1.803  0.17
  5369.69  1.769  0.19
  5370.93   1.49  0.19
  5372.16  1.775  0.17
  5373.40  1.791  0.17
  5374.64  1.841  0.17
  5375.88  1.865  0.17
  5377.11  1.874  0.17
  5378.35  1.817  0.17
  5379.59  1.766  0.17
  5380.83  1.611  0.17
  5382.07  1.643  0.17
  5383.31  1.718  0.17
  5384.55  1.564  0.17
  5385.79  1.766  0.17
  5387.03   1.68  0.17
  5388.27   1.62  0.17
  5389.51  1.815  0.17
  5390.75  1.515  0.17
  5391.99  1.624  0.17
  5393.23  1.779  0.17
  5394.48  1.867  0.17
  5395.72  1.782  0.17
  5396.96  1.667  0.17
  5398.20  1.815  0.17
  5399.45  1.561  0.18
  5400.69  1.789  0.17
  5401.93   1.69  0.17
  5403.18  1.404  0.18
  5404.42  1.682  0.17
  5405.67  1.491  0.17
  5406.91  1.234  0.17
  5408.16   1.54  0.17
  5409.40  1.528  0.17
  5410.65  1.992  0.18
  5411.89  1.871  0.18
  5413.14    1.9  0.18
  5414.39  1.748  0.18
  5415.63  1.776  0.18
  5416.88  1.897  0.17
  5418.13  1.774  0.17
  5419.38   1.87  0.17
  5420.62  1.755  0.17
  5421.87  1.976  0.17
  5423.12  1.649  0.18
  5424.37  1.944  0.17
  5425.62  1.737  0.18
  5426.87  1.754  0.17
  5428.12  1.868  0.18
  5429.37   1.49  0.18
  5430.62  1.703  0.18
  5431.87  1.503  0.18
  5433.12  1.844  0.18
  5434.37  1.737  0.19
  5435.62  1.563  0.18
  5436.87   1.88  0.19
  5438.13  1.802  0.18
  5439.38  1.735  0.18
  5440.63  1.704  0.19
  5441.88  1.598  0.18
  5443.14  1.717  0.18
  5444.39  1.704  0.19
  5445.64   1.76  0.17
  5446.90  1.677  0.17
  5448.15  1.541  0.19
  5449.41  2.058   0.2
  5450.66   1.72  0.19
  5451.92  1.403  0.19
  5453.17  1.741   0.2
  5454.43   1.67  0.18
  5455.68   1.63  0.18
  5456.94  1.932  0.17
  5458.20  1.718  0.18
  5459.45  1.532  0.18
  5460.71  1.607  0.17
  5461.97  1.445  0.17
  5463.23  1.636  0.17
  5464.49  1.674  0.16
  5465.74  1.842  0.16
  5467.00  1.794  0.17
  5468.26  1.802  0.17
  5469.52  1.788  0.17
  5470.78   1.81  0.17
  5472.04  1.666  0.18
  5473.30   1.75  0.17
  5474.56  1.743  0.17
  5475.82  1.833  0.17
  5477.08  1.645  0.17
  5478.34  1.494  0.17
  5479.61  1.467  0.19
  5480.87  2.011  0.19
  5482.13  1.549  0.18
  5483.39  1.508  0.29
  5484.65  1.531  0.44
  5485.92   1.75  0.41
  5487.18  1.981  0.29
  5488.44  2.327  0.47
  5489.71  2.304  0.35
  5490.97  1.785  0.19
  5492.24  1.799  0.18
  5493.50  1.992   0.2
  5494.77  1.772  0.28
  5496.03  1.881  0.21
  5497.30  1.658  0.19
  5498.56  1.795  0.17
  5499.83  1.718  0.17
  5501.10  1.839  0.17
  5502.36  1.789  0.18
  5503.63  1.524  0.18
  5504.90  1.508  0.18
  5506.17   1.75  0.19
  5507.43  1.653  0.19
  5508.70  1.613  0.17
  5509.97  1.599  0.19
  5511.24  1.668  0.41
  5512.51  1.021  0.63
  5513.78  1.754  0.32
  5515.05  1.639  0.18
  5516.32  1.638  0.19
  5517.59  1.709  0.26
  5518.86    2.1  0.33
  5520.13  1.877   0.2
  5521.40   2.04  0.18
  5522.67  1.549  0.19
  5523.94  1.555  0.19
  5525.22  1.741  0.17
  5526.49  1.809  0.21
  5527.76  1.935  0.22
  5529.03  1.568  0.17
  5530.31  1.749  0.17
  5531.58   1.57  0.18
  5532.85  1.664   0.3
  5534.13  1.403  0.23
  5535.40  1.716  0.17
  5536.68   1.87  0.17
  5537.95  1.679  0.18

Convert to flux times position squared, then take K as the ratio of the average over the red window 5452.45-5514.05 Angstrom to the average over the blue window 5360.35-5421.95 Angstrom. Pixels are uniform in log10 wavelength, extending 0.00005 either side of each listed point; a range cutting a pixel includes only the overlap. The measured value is 1.0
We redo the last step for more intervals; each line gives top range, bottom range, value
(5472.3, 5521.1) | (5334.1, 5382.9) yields 1.07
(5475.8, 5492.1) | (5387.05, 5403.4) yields 1.09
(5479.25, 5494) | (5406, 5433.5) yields 1.08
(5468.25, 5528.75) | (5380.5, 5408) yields 1.10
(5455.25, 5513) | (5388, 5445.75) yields 1.03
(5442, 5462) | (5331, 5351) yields 1.03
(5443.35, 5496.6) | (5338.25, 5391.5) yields 1.06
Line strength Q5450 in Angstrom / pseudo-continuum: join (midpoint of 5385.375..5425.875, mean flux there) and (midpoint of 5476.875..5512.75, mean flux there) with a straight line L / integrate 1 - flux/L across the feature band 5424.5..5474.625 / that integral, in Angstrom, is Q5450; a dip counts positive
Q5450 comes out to 0.5 Angstrom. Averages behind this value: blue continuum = 1.72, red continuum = 1.73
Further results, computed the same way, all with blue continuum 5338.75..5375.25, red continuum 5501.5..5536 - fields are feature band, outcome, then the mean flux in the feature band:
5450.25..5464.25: 0.41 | 1.64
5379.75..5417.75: 0.36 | 1.69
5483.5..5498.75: -1.73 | 1.87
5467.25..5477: -0.46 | 1.76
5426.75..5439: -0.13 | 1.71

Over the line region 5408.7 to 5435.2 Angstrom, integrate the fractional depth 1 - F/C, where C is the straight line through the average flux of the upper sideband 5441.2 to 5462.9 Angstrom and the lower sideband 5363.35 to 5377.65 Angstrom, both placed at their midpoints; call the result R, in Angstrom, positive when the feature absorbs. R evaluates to -1.1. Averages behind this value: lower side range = 1.75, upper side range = 1.67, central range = 1.77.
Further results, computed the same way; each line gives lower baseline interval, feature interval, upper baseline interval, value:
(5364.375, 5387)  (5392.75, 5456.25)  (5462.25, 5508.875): 0.9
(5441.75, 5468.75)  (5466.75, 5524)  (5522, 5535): -2.3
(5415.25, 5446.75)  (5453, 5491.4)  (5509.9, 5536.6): -0.5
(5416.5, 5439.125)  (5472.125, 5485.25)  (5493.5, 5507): 0.7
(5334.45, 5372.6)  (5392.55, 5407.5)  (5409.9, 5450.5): 0.8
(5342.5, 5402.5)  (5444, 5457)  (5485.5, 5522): 0.4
